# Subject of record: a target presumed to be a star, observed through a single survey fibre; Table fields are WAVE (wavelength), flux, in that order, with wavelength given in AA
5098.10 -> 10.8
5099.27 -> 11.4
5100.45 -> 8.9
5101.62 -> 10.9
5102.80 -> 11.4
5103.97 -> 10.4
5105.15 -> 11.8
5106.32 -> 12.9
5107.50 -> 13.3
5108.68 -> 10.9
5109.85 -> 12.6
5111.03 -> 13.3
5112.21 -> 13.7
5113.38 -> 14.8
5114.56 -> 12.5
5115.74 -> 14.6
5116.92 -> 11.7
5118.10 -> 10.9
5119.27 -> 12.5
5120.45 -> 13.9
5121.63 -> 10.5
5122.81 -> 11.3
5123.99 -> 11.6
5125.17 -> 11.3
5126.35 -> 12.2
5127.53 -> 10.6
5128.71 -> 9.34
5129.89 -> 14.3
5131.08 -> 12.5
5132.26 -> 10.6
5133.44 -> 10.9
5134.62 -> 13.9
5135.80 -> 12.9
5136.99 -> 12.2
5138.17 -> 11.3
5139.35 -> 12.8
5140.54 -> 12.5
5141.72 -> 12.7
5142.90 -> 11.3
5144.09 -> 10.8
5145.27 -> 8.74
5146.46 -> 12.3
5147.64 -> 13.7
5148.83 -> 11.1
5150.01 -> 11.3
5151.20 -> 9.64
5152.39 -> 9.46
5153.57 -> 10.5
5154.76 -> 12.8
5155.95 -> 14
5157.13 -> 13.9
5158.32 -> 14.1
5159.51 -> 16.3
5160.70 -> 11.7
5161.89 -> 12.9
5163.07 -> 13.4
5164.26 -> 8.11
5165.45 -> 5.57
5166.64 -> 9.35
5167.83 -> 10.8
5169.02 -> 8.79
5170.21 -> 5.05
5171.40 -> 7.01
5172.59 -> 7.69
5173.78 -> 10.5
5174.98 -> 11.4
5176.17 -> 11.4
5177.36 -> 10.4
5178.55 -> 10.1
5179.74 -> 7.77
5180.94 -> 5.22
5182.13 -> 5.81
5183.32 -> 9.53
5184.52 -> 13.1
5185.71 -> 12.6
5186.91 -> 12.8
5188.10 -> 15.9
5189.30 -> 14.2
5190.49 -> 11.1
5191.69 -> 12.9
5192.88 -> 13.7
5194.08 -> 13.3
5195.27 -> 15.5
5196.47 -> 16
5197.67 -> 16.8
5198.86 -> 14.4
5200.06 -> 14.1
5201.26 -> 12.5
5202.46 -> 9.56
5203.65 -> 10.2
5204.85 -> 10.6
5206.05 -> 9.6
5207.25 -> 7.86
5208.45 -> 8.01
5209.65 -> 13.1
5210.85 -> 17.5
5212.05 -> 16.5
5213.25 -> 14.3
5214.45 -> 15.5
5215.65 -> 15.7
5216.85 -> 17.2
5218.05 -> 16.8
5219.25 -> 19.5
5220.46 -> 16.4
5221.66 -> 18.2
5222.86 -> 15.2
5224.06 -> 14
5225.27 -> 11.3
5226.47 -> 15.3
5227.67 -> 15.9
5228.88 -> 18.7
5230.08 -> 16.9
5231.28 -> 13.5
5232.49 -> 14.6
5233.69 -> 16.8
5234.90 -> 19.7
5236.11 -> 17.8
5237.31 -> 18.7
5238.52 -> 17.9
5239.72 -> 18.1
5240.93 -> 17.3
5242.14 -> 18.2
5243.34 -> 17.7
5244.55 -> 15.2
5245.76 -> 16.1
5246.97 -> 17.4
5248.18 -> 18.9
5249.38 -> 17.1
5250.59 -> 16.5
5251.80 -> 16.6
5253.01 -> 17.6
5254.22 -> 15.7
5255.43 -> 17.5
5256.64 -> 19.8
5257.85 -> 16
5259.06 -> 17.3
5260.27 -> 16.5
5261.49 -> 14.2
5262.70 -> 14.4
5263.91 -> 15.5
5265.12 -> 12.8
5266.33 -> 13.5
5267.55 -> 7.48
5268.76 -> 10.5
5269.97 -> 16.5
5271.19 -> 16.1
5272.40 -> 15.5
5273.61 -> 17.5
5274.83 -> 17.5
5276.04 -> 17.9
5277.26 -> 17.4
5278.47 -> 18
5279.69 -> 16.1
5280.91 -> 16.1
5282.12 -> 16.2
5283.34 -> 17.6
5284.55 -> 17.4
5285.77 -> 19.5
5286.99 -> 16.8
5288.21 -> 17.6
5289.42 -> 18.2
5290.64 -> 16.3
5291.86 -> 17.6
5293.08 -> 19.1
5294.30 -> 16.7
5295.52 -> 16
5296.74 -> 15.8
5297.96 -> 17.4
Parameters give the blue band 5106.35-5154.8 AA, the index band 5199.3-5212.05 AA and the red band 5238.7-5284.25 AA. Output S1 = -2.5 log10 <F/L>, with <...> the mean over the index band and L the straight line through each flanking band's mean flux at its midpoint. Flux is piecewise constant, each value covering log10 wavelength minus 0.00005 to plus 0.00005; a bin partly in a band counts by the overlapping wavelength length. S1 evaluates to 0.24 mag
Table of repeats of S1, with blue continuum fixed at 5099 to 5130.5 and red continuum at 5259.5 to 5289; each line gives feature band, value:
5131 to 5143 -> 0.03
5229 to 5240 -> -0.16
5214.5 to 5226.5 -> -0.10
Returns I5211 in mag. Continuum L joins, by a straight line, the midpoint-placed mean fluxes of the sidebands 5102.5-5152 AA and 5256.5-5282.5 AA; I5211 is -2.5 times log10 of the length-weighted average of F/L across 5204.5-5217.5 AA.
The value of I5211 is 0.06 mag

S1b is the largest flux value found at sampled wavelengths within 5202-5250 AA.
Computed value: 19.7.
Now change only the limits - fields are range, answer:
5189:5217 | 17.5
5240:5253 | 18.9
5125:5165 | 16.3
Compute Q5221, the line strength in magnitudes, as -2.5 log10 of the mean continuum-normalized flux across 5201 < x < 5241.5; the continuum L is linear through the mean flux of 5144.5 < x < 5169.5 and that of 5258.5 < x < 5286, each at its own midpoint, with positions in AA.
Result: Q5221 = -0.09 mag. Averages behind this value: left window 11.4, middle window 15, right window 15.7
